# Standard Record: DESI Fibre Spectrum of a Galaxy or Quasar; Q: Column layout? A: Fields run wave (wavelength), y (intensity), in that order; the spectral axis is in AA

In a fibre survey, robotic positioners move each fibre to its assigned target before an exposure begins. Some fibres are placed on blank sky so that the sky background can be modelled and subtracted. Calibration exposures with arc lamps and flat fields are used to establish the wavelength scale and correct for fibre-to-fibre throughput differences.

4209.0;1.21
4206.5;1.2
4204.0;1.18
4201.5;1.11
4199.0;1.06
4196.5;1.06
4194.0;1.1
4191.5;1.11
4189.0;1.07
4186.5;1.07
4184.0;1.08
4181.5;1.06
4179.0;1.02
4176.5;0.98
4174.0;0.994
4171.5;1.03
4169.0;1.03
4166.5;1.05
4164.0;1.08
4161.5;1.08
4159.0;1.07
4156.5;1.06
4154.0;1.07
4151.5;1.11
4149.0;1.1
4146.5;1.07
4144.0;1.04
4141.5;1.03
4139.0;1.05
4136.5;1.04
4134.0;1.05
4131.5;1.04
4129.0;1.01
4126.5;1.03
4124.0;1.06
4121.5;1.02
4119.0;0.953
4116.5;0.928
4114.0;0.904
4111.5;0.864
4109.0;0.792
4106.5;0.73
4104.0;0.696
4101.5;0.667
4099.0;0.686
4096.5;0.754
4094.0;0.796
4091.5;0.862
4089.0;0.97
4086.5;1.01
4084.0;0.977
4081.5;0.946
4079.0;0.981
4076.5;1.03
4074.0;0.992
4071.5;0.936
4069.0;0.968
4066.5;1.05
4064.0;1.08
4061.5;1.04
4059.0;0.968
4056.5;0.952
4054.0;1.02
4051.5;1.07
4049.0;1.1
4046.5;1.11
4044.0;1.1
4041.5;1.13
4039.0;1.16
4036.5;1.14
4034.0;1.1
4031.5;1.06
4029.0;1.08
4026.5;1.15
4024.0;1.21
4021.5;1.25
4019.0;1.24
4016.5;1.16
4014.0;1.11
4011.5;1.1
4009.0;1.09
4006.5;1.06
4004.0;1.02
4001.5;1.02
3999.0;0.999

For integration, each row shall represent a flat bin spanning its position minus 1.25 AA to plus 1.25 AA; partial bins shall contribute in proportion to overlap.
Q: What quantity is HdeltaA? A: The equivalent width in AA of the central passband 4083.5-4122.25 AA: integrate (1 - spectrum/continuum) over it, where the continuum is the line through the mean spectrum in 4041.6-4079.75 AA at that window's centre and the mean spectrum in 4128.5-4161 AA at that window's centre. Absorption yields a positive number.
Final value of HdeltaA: 7.4 AA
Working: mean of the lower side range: 1.03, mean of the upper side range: 1.06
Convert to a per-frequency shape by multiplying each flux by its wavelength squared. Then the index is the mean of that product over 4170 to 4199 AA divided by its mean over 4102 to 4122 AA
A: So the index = 1.29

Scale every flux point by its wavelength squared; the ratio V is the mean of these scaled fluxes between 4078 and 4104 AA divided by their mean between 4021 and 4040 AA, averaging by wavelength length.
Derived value 0.8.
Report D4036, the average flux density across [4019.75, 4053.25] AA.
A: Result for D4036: 1.13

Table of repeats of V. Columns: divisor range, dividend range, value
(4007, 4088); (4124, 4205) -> 1.05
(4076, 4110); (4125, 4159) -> 1.28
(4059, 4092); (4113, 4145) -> 1.05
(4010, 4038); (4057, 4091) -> 0.89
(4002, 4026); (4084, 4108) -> 0.74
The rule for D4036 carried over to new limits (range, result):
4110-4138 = 0.99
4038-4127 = 0.952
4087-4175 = 0.964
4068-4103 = 0.896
